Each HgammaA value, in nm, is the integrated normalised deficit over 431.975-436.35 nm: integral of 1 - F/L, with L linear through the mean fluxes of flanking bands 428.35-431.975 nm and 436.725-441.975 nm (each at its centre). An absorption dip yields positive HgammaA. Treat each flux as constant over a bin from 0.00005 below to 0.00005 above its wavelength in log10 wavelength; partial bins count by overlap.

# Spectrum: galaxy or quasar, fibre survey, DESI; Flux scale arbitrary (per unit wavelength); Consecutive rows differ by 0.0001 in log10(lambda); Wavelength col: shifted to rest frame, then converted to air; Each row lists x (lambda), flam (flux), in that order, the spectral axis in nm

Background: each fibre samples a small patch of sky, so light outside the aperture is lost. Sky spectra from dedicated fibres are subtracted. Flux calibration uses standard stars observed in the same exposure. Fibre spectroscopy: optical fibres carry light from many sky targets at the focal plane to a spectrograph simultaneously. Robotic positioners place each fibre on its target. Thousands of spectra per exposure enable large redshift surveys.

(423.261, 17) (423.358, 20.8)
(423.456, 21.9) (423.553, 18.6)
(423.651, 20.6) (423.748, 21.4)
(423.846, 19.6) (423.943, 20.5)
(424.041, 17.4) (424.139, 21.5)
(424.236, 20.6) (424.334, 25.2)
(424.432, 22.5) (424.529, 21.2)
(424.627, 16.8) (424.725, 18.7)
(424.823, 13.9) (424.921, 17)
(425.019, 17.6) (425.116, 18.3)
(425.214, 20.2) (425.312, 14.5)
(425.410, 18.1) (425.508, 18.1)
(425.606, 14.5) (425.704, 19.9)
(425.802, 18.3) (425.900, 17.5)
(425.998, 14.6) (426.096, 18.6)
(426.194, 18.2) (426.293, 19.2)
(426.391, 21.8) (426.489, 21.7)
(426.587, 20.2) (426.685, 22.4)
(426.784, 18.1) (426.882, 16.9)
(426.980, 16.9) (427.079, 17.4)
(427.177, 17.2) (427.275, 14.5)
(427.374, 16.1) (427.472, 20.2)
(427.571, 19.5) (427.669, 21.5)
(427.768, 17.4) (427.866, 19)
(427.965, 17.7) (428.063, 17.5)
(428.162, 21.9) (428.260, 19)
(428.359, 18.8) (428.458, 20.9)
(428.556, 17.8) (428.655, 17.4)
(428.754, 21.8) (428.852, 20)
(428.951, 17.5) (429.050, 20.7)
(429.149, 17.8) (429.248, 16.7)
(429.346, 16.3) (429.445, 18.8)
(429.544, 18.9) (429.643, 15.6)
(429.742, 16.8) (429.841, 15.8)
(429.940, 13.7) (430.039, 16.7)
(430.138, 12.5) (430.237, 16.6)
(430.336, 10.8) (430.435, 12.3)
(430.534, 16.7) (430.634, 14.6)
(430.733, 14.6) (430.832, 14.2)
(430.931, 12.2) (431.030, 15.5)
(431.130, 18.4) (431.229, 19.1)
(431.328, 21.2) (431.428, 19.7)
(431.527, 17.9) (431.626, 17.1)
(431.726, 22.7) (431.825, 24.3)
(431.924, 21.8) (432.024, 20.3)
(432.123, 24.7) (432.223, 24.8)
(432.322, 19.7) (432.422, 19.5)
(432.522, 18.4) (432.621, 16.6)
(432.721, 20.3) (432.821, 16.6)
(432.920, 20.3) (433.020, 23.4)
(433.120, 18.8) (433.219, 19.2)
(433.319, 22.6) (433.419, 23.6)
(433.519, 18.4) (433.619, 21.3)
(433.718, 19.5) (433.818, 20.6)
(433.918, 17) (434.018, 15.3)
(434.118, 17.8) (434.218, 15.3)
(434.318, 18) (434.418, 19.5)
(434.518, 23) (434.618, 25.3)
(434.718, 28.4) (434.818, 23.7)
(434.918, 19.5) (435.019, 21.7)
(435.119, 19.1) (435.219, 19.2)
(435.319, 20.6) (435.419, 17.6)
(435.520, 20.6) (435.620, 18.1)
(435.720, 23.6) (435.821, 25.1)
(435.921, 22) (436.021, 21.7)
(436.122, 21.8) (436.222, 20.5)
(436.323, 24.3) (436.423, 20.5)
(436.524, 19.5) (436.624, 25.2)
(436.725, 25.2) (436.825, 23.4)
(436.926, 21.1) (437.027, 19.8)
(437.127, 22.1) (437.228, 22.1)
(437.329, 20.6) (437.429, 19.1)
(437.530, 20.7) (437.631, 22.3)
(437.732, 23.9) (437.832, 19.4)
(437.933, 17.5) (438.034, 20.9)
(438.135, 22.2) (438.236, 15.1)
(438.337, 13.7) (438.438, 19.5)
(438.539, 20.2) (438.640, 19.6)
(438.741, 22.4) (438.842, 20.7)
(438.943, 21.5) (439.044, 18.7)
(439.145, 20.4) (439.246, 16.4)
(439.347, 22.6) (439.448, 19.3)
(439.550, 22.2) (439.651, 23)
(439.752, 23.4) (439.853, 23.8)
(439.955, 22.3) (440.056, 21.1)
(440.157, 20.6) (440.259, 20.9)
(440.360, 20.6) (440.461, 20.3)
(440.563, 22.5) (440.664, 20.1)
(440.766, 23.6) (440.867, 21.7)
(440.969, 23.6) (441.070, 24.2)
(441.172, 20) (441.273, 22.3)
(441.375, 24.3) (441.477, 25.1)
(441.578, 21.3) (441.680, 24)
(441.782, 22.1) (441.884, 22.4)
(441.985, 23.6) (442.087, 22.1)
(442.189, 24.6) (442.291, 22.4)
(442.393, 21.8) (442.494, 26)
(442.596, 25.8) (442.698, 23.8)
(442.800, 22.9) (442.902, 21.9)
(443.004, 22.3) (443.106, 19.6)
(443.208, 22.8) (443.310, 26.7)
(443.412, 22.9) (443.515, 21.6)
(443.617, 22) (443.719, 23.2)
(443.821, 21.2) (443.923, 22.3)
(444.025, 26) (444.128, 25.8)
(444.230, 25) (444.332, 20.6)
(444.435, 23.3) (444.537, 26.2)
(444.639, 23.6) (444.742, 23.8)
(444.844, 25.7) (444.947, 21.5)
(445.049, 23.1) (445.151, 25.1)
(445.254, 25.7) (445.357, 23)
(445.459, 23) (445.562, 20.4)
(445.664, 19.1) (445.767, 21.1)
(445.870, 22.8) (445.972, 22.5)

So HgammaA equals -0.35 nm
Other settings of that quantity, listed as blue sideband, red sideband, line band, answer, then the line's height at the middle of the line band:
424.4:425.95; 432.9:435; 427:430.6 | 0.28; 19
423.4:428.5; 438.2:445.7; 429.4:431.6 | 0.42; 19.8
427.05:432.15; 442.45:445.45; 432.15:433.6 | -0.09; 19.1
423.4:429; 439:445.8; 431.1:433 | 0.00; 20.2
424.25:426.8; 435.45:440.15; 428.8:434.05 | 0.42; 19.9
